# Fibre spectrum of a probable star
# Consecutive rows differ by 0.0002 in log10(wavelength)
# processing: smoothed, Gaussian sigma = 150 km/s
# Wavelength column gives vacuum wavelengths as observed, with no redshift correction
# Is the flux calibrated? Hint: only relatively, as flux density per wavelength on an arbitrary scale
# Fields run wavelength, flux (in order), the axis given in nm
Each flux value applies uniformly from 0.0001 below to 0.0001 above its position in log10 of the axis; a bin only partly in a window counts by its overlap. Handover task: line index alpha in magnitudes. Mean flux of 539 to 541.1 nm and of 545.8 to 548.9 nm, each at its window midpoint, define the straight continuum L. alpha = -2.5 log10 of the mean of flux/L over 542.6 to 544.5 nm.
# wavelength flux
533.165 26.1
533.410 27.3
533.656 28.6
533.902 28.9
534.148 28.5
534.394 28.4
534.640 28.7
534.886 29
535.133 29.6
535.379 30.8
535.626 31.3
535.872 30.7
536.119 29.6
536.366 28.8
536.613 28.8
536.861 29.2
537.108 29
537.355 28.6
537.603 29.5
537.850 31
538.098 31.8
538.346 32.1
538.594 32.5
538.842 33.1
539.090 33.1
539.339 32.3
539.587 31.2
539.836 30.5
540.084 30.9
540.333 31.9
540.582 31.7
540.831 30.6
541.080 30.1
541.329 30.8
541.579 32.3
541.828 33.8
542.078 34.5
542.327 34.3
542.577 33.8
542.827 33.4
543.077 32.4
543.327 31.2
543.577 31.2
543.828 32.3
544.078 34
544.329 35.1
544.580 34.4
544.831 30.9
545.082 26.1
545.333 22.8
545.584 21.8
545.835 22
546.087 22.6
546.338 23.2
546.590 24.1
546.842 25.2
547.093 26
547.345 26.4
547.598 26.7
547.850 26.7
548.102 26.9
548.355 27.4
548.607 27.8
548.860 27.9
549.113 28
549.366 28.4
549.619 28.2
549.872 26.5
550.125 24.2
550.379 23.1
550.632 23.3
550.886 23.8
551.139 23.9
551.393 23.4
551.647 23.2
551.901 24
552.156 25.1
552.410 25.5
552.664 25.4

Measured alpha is -0.15 mag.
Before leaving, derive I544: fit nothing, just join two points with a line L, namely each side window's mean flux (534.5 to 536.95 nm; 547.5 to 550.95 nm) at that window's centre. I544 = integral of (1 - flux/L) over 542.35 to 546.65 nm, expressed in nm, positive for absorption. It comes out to -0.24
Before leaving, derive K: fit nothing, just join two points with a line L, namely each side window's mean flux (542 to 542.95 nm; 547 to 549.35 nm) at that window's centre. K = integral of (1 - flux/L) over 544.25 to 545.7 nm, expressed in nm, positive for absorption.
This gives 0.13 nm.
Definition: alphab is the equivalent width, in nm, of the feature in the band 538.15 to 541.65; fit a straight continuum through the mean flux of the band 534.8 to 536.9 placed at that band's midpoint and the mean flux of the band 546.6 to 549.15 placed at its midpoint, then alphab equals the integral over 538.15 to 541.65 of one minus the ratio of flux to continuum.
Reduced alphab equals -0.35 nm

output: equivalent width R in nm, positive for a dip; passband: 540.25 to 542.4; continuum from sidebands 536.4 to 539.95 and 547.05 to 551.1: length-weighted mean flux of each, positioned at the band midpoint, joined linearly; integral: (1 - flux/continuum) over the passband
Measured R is -0.19 nm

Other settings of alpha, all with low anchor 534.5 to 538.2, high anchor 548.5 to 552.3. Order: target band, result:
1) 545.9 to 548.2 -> 0.05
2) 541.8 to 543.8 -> -0.19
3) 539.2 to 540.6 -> -0.10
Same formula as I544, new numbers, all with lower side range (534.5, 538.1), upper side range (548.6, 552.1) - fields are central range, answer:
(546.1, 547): 0.08 nm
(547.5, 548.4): -0.03 nm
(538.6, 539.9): -0.15 nm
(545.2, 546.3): 0.18 nm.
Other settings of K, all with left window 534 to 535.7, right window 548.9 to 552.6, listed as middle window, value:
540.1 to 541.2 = -0.13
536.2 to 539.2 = -0.21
